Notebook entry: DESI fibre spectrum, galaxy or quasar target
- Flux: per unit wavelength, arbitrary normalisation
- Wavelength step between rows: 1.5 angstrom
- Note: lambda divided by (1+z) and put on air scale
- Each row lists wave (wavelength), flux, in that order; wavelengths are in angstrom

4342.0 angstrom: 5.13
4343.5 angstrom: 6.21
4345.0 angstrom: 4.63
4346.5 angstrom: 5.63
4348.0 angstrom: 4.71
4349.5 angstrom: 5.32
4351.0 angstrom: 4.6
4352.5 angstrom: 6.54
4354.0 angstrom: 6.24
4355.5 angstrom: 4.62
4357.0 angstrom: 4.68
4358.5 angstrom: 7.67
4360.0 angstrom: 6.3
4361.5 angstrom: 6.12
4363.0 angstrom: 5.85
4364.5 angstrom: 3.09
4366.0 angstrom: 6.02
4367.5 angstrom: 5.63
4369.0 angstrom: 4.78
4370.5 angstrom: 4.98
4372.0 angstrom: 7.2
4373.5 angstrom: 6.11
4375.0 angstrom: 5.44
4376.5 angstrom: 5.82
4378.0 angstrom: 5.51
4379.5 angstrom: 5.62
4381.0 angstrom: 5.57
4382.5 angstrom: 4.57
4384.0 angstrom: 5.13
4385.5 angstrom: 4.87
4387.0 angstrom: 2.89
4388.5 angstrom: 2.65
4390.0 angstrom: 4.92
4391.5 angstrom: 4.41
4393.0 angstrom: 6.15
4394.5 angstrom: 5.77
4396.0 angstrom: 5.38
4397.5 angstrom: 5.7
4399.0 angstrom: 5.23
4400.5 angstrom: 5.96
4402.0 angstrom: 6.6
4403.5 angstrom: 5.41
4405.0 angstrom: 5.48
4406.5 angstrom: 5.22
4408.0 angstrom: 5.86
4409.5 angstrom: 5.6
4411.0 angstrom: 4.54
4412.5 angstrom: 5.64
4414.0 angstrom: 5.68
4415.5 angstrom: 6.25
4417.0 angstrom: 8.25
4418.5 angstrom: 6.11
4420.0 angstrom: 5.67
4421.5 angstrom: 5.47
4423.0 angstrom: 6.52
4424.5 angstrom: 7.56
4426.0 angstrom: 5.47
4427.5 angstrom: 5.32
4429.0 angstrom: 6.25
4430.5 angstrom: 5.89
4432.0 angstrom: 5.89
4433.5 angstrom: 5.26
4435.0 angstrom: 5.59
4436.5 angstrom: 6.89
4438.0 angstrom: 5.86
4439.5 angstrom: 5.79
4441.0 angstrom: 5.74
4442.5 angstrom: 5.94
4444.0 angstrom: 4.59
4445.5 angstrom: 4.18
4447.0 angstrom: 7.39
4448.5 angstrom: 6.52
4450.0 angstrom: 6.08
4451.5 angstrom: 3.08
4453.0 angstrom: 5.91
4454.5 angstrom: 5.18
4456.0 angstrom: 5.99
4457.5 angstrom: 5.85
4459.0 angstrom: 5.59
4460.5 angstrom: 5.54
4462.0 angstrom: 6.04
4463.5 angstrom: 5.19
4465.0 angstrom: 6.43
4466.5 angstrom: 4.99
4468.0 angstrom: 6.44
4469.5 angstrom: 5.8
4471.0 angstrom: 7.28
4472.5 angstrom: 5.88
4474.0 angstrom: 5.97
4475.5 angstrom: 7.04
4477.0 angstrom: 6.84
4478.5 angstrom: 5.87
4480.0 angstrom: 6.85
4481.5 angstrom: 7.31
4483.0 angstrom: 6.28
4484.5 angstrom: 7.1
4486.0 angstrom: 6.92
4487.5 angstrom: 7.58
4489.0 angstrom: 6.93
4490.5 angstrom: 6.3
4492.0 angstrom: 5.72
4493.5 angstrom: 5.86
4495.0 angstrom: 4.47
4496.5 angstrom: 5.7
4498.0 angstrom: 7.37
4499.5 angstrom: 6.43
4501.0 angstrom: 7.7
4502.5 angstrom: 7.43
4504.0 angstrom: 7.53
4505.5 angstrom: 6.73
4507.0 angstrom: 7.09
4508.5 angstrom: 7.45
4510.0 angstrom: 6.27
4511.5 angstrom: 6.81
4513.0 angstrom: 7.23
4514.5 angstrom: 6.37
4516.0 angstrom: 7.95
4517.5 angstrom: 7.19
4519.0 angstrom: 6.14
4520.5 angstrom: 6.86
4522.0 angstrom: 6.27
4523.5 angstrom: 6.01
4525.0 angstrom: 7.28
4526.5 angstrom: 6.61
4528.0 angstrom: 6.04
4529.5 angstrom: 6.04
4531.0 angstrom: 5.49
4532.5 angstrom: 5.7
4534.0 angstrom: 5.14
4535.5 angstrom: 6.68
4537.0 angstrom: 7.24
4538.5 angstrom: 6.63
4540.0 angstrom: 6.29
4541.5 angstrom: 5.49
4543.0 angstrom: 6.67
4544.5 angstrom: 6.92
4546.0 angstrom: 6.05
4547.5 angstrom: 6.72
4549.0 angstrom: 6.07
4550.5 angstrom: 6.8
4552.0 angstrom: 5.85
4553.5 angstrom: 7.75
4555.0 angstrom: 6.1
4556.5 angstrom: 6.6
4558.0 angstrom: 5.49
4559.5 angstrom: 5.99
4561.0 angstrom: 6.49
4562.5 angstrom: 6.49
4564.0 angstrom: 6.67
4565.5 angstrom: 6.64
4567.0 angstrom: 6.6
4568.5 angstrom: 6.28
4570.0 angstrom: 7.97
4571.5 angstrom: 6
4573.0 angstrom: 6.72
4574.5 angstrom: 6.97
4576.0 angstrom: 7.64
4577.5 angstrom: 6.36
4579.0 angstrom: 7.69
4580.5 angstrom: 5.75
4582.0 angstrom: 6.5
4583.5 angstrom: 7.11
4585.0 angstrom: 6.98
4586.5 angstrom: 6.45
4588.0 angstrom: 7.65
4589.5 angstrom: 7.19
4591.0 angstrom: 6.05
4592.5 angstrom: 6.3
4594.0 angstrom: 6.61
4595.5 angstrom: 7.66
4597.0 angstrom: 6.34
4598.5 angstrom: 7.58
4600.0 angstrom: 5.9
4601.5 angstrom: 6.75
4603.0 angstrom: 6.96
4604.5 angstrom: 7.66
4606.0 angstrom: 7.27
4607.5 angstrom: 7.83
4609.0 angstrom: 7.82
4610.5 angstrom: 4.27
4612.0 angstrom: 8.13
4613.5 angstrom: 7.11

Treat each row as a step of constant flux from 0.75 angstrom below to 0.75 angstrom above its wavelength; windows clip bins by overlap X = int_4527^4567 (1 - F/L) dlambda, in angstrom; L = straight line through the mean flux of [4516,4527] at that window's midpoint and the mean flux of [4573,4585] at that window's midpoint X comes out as 2.7 angstrom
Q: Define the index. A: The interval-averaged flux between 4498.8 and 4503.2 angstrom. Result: 7.19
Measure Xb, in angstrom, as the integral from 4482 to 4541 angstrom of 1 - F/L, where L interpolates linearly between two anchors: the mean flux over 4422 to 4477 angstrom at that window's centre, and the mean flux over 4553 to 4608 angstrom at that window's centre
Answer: -2.72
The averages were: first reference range 5.87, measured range 6.58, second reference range 6.77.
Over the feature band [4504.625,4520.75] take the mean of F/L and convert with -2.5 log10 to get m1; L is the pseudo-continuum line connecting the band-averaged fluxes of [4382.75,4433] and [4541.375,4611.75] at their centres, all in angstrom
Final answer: -0.109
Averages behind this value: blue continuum 5.56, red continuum 6.69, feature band 6.92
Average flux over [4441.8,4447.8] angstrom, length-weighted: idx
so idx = 5.53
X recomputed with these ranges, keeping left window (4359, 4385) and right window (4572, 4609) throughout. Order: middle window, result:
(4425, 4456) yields 1.6 angstrom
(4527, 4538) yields 0.8 angstrom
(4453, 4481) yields 0.4 angstrom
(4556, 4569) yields 0.7 angstrom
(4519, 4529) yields 0.0 angstrom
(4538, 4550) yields 0.5 angstrom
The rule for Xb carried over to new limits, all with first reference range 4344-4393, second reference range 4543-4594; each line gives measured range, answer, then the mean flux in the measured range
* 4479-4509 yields -2.9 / 6.72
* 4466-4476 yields -0.4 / 6.21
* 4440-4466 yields 1.1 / 5.6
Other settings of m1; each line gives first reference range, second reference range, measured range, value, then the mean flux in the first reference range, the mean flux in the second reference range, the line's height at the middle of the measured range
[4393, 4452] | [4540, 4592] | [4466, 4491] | -0.08 mag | 5.8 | 6.6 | 6.11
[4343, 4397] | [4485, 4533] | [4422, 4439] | -0.03 mag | 5.32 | 6.62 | 5.88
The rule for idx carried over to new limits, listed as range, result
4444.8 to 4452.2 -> 5.47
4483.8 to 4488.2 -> 7.2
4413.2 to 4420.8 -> 6.38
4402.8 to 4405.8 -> 5.44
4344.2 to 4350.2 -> 5.08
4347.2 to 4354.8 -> 5.48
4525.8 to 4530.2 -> 6.23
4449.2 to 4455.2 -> 5.07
